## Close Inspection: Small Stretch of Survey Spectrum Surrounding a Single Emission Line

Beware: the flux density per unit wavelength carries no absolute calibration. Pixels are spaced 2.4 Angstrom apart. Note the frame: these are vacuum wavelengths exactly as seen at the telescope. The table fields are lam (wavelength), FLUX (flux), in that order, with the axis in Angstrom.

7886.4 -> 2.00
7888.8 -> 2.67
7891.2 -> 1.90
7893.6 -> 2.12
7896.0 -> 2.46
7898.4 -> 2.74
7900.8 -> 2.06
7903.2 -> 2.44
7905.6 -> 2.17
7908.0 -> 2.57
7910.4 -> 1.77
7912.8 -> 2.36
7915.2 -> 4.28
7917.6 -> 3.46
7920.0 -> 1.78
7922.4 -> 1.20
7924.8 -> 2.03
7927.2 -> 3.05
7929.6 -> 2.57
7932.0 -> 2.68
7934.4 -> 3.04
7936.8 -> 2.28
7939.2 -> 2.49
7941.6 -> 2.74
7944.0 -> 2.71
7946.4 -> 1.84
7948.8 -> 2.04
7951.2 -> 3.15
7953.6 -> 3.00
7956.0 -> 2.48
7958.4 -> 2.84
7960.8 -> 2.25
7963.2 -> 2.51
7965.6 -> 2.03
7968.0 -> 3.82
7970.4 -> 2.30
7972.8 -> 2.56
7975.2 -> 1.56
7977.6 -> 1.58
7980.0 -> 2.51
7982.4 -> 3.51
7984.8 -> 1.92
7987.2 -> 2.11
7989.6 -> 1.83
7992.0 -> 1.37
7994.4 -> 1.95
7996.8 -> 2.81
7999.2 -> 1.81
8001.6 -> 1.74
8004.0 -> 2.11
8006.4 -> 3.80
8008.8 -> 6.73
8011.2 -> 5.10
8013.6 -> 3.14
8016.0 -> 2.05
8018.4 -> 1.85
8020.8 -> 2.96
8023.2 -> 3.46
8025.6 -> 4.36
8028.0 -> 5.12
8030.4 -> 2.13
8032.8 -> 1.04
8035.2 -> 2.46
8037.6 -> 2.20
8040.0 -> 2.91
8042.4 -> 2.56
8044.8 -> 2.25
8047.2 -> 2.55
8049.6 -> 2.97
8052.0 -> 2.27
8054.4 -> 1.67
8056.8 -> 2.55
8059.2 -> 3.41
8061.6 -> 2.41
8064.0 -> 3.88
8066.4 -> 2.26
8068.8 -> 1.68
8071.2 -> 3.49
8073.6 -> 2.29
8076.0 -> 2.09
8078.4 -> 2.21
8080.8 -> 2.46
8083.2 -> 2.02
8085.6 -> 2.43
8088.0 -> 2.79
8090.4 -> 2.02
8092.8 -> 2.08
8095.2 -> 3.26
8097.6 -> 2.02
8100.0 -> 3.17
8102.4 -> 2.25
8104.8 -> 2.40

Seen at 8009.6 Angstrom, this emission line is [S II]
